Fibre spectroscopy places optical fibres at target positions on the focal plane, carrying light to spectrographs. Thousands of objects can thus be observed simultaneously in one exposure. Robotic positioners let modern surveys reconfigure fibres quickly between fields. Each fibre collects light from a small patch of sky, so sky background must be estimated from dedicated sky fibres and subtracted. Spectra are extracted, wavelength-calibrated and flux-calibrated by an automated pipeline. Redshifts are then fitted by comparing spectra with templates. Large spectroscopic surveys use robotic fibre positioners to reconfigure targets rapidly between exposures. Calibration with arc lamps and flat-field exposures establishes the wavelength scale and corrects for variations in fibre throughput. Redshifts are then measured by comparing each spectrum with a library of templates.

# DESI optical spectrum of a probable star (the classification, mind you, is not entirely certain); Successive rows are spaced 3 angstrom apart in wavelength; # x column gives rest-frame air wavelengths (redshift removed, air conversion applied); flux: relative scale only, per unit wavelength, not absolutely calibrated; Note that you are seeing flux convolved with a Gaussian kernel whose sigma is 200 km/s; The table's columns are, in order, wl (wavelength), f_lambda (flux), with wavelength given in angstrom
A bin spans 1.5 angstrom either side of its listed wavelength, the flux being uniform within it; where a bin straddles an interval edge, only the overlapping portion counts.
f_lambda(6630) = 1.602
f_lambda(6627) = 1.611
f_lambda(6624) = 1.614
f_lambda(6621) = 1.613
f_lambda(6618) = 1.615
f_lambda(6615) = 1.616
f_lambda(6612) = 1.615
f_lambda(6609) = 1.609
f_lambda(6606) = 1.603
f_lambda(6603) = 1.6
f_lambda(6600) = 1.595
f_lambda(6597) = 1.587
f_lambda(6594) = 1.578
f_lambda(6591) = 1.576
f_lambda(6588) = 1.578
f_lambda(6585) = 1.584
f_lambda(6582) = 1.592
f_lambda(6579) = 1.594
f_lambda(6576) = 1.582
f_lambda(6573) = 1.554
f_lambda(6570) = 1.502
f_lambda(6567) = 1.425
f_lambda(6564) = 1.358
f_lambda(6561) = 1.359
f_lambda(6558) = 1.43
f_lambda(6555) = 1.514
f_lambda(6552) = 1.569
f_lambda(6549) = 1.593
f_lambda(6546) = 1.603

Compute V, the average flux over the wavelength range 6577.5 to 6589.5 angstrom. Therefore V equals 1.59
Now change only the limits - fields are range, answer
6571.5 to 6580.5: 1.58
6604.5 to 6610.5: 1.61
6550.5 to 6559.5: 1.5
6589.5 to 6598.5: 1.58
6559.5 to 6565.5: 1.36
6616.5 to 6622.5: 1.61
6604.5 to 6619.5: 1.61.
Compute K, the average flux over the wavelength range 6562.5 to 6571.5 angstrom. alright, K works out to 1.43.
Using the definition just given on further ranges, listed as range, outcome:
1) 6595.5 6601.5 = 1.59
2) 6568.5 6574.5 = 1.53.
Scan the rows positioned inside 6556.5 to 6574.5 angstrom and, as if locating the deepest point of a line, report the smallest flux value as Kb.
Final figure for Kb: 1.358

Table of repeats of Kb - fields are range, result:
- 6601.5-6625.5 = 1.6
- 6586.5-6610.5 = 1.576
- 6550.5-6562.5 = 1.359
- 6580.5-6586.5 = 1.584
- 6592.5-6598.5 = 1.578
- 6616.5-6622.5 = 1.613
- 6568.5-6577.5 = 1.502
